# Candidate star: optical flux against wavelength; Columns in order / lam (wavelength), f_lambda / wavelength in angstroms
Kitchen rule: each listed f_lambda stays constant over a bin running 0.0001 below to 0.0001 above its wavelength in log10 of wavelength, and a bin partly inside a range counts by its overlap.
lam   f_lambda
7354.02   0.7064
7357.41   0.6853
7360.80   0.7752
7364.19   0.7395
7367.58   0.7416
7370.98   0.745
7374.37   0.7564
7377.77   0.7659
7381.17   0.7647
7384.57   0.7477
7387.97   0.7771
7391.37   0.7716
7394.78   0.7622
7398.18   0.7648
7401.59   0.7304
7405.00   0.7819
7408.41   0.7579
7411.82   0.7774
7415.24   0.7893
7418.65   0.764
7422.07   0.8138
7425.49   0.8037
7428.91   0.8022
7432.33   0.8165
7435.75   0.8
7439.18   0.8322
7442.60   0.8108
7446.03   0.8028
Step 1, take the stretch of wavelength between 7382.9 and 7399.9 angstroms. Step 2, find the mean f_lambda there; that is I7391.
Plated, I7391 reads 0.765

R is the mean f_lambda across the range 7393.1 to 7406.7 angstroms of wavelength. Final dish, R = 0.76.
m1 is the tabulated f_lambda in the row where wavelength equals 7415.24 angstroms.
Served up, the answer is 0.7893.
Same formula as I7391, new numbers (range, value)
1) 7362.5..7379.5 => 0.75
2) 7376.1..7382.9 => 0.765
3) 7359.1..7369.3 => 0.752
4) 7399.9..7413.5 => 0.762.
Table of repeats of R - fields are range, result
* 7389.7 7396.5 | 0.767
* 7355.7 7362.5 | 0.73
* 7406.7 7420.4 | 0.772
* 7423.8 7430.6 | 0.803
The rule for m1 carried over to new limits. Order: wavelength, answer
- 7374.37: 0.7564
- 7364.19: 0.7395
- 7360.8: 0.7752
